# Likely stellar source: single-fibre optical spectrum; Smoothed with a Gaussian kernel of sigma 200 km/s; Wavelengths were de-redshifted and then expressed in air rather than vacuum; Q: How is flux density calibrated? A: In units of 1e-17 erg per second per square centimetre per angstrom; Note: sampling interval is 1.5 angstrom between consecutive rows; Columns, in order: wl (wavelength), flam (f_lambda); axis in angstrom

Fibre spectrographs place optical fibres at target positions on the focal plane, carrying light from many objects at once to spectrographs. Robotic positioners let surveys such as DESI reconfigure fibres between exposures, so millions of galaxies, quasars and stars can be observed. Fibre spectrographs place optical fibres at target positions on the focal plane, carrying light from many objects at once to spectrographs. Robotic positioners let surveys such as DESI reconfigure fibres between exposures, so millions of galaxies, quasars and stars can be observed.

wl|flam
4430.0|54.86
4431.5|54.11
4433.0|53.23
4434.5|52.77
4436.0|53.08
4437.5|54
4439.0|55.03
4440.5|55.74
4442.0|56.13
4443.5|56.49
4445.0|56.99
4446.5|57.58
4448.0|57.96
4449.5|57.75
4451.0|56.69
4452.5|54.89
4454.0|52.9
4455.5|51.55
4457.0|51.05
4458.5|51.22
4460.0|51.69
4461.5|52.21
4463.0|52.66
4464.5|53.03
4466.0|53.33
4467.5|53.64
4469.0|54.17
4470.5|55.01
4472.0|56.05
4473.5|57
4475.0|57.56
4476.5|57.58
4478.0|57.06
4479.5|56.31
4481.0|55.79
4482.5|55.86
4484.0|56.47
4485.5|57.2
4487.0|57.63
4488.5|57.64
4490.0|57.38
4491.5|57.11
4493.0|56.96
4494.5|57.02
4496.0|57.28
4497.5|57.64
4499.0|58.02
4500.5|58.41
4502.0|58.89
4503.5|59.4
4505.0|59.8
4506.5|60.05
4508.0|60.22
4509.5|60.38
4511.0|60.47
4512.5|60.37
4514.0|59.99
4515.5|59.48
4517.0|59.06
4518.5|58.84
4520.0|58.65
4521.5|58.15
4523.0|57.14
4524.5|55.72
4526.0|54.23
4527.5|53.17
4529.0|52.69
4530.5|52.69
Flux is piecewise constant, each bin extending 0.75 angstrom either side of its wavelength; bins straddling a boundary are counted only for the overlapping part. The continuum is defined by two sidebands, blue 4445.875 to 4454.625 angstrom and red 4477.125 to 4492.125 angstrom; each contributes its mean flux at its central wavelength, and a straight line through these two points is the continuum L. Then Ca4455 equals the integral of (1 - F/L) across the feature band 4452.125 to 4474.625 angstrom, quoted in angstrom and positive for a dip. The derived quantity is 1.2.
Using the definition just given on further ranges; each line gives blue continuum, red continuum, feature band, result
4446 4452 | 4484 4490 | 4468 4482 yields 0.3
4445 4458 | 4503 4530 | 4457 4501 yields 0.5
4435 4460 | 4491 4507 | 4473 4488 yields 0.0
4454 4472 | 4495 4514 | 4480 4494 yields -0.1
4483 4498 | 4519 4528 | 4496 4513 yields -0.7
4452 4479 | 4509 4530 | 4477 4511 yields -1.2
